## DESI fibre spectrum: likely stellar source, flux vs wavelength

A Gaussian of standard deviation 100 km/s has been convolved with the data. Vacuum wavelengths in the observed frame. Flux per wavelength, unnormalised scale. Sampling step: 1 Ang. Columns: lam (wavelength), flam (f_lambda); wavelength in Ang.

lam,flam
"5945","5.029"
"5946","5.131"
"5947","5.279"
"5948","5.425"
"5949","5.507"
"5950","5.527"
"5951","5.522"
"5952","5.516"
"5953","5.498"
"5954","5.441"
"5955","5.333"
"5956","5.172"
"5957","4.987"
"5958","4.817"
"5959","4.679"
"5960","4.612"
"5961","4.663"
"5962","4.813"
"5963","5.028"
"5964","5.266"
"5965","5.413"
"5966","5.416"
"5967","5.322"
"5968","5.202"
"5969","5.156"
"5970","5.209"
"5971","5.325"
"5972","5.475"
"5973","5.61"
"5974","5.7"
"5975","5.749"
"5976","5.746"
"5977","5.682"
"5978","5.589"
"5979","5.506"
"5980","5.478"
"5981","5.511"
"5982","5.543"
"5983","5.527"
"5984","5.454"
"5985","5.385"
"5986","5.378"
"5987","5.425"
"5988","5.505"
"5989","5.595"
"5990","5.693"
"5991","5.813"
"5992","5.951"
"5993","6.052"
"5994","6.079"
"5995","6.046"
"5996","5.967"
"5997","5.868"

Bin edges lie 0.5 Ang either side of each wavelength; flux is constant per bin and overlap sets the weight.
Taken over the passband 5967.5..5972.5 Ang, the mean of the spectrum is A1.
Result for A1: 5.27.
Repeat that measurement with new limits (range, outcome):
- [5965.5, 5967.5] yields 5.37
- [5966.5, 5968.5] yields 5.26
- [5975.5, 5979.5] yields 5.63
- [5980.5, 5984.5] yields 5.51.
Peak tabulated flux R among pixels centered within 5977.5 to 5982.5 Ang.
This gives 5.589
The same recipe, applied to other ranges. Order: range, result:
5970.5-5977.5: 5.749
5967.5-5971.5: 5.325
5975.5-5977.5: 5.746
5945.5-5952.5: 5.527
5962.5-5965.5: 5.413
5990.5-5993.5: 6.052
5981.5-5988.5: 5.543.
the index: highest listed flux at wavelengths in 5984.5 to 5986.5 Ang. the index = 5.385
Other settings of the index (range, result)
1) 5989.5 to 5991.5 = 5.813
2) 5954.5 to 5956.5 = 5.333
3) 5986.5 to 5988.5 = 5.505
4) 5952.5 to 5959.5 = 5.498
